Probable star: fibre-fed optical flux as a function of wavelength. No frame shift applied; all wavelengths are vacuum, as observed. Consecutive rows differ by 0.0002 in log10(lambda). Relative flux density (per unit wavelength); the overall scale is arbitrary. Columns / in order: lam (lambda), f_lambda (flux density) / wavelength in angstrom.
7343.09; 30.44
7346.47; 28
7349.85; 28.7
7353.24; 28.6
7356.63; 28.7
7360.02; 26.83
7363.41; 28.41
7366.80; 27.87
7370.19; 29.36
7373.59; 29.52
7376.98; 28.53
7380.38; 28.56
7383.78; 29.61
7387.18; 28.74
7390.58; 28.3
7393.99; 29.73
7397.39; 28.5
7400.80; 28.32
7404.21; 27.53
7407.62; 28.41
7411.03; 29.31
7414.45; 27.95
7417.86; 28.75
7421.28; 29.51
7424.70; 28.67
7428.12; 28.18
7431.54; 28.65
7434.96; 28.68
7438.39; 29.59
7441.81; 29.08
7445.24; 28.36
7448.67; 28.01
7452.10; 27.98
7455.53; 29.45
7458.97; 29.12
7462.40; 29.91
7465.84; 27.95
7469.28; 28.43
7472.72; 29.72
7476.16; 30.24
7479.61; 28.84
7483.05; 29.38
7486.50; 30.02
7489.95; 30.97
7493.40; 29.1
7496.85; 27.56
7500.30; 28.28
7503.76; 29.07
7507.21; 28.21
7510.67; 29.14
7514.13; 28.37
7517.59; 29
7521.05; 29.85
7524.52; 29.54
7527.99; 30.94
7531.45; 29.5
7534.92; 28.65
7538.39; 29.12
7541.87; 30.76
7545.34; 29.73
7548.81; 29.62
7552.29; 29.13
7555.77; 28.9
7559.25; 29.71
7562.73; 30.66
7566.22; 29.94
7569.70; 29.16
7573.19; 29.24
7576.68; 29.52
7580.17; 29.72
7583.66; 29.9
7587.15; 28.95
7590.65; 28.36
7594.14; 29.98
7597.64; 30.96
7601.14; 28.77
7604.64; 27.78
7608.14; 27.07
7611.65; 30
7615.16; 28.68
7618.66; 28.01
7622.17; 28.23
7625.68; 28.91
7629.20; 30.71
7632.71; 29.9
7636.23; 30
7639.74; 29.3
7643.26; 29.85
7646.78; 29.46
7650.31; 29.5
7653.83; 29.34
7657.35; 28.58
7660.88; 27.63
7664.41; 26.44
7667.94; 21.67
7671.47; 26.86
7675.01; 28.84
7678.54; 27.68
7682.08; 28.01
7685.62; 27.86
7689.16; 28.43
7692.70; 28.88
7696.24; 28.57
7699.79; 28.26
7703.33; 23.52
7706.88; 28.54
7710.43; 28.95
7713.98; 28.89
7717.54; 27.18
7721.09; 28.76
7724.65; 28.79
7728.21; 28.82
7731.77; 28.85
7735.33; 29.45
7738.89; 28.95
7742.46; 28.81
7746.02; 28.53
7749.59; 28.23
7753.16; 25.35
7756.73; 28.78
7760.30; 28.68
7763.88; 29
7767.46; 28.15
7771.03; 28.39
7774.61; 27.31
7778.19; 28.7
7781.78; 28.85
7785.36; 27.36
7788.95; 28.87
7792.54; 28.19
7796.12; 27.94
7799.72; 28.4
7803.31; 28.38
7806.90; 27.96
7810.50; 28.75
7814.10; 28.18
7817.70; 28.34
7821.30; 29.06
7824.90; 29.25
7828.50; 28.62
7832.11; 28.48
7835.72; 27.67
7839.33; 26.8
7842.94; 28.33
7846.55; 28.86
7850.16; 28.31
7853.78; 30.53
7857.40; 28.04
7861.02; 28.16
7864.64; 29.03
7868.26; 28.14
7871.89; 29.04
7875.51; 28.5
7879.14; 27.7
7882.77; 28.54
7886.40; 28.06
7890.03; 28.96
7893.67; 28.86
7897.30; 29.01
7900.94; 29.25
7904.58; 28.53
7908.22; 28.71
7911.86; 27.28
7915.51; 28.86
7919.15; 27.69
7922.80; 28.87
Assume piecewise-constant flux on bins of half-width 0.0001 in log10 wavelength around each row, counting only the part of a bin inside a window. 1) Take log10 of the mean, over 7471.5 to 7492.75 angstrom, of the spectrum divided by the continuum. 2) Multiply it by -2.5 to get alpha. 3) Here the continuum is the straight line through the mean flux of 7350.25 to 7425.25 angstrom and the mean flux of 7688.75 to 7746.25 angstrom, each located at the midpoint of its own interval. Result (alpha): -0.05 mag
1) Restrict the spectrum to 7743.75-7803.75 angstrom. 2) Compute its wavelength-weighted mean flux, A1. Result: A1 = 28.2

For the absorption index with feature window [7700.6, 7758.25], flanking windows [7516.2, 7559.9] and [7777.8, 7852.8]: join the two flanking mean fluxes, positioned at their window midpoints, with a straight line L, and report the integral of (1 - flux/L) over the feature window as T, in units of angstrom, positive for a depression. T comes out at 1.2 angstrom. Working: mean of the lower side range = 29.6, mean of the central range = 28.2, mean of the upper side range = 28.4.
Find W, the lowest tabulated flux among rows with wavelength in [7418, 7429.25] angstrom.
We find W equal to 28.18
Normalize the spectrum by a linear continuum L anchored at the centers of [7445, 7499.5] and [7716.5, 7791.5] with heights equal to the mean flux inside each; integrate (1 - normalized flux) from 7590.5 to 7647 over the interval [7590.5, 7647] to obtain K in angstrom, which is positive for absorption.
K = -0.9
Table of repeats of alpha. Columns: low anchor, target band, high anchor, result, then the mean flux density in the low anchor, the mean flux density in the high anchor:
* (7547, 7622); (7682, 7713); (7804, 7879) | 0.04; 29.2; 28.5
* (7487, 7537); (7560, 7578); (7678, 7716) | -0.03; 29.2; 28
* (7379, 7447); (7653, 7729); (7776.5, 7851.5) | 0.03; 28.7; 28.3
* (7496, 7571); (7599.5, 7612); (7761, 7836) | 0.03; 29.3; 28.4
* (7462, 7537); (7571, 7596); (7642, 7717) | -0.03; 29.2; 27.9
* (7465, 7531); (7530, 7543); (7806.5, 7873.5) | -0.01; 29.2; 28.5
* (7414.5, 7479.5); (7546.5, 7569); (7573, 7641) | -0.02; 28.9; 29.2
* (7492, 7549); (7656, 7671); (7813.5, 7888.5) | 0.11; 29.2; 28.5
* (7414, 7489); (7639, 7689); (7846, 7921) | 0.03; 29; 28.6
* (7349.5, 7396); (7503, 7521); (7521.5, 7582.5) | 0.02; 28.7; 29.6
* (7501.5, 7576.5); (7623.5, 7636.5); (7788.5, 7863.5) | -0.03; 29.4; 28.4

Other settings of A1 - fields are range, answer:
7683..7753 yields 28.3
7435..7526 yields 29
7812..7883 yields 28.5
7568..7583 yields 29.4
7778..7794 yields 28.4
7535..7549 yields 29.7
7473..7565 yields 29.4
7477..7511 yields 29.1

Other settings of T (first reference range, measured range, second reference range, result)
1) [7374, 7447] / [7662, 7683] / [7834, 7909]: 1.5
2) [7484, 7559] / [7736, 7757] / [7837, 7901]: 0.5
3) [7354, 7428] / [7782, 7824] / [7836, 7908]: 0.3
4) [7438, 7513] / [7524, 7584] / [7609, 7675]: -1.9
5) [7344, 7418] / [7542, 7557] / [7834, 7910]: -0.5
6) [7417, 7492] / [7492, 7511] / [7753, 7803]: 0.3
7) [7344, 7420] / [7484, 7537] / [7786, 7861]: -1.3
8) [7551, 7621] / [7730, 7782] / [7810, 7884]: 0.6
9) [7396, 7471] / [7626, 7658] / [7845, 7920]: -1.1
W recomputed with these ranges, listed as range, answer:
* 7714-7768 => 25.35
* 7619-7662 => 27.63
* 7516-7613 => 27.07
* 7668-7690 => 26.86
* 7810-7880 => 26.8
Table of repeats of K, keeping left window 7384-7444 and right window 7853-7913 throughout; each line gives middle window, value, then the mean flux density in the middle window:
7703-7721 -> 0.5 angstrom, 27.9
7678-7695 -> 0.3 angstrom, 28.2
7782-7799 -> 0.3 angstrom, 28.2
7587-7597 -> -0.2 angstrom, 29.3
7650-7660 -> -0.1 angstrom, 29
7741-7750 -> 0.0 angstrom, 28.6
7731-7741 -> -0.2 angstrom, 29.1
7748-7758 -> 0.4 angstrom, 27.4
